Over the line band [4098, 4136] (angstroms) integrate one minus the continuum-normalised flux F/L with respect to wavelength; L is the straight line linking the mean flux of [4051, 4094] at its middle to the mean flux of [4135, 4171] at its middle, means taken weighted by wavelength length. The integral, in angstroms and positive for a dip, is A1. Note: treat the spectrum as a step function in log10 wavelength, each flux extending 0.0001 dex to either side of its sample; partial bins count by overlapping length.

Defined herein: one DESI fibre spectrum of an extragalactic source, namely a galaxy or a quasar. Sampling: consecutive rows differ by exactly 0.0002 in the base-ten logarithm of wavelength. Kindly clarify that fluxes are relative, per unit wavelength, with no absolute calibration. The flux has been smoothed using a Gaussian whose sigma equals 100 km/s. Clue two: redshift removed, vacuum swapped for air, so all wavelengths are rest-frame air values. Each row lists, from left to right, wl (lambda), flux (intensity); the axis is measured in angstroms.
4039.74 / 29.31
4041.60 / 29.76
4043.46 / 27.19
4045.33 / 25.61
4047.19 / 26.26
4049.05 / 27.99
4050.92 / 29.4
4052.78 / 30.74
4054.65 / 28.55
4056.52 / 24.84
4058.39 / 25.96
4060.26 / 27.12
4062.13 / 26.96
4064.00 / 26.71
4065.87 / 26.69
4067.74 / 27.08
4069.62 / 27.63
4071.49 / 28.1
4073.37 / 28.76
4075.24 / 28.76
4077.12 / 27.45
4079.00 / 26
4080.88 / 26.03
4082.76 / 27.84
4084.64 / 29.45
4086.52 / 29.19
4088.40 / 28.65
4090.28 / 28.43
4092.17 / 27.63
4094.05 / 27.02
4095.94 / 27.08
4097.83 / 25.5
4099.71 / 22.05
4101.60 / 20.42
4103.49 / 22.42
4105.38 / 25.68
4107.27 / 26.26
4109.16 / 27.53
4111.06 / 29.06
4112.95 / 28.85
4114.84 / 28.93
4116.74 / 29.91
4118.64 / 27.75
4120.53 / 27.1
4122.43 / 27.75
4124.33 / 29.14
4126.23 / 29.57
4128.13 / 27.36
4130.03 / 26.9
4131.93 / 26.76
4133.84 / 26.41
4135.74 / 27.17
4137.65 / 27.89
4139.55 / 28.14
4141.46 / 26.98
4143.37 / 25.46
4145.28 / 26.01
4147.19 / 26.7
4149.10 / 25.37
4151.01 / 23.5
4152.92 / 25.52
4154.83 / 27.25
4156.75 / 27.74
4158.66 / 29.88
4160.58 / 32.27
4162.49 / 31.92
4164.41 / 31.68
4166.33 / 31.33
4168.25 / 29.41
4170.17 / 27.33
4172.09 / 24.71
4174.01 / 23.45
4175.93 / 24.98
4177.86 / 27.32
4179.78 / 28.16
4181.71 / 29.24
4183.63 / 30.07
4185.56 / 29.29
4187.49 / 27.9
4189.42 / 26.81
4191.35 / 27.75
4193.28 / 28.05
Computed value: 1.4 angstroms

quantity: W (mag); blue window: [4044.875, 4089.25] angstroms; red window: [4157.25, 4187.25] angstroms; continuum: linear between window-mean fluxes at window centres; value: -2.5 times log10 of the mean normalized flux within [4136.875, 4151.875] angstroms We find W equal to 0.086 mag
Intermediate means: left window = 27.6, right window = 28.7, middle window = 26.3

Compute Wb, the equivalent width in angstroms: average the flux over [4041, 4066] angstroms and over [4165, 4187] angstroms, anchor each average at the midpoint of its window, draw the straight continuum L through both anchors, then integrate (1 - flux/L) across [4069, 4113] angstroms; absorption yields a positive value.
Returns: 1.1 angstroms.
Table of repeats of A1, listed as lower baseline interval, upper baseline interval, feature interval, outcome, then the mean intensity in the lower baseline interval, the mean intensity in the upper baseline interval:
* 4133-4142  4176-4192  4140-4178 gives 0.36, 27.4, 28.1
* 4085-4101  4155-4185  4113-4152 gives 0.68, 26.9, 28.6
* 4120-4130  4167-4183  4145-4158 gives 0.66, 28.1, 27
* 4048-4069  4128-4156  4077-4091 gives -0.39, 27.4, 26.5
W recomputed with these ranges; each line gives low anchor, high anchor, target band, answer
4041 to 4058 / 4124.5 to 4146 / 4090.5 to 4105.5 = 0.11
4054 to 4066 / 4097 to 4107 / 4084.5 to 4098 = -0.15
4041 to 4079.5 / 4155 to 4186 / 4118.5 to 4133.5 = 0.02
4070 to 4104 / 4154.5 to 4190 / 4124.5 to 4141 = 0.00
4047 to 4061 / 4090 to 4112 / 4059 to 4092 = -0.04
